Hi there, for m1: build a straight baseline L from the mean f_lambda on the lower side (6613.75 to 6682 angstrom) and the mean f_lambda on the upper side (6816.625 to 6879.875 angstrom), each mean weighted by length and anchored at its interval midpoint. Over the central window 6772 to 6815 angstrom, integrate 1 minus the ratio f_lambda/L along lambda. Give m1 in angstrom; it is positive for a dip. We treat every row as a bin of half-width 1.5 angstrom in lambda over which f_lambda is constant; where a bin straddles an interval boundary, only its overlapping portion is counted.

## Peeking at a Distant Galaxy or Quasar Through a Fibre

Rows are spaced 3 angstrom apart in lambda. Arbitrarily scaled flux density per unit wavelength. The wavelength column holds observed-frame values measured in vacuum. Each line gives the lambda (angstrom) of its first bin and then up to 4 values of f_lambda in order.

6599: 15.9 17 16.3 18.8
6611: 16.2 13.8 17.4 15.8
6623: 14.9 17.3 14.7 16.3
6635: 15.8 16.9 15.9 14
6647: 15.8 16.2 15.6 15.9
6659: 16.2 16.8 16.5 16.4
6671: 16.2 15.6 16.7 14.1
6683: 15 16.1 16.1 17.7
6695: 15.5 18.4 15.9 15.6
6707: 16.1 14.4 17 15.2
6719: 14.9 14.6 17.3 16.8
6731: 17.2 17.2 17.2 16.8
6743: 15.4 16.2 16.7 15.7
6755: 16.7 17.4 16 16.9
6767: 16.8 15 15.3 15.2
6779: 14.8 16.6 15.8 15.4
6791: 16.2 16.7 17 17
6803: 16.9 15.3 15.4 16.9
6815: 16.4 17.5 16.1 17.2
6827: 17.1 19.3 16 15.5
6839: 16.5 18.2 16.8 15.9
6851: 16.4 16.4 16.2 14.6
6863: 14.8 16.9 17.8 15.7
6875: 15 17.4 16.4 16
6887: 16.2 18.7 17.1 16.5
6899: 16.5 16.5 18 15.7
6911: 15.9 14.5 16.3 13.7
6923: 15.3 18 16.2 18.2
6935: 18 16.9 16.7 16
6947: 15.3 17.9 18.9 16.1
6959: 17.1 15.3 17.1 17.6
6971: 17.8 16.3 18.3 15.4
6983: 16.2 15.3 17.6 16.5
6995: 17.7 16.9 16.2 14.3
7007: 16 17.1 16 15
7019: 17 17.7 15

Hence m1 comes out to 0.8 angstrom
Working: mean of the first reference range 15.9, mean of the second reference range 16.5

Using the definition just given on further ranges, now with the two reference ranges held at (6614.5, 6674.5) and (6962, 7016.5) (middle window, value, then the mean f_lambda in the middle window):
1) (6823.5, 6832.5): -0.8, 17.7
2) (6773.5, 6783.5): 0.4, 15.5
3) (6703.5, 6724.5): 0.8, 15.5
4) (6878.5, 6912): -0.7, 16.7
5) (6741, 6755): 0.0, 16.1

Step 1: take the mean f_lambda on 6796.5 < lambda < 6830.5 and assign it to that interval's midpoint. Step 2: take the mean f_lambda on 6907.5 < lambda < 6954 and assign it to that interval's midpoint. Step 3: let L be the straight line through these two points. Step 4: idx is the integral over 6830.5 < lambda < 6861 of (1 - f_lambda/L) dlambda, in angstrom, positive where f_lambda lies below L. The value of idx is 0.6 angstrom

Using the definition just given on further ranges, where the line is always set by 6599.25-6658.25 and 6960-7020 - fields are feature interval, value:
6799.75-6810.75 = 0.12 angstrom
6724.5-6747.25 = -0.82 angstrom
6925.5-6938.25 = -0.83 angstrom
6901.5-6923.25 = 0.87 angstrom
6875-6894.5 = -0.56 angstrom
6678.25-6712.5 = 0.37 angstrom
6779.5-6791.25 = 0.25 angstrom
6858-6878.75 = 0.44 angstrom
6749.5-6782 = 0.34 angstrom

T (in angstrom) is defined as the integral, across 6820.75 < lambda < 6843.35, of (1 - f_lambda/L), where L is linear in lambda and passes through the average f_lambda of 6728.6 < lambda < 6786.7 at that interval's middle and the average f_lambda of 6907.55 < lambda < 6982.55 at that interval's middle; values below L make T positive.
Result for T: -0.9 angstrom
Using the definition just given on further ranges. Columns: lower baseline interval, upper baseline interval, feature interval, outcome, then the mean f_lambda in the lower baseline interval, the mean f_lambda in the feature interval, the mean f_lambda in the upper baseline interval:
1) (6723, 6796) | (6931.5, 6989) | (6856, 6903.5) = 0.7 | 16.3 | 16.4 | 16.9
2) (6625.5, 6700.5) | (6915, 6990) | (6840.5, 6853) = -0.3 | 16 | 16.8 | 16.7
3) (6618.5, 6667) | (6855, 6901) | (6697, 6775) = -0.6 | 15.9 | 16.2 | 16.4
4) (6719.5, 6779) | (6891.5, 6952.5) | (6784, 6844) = -1.0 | 16.3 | 16.6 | 16.5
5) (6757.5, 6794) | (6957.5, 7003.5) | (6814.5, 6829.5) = -0.9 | 15.9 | 17.1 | 16.7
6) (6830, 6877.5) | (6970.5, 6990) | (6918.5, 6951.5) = -0.1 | 16.3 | 16.6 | 16.6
